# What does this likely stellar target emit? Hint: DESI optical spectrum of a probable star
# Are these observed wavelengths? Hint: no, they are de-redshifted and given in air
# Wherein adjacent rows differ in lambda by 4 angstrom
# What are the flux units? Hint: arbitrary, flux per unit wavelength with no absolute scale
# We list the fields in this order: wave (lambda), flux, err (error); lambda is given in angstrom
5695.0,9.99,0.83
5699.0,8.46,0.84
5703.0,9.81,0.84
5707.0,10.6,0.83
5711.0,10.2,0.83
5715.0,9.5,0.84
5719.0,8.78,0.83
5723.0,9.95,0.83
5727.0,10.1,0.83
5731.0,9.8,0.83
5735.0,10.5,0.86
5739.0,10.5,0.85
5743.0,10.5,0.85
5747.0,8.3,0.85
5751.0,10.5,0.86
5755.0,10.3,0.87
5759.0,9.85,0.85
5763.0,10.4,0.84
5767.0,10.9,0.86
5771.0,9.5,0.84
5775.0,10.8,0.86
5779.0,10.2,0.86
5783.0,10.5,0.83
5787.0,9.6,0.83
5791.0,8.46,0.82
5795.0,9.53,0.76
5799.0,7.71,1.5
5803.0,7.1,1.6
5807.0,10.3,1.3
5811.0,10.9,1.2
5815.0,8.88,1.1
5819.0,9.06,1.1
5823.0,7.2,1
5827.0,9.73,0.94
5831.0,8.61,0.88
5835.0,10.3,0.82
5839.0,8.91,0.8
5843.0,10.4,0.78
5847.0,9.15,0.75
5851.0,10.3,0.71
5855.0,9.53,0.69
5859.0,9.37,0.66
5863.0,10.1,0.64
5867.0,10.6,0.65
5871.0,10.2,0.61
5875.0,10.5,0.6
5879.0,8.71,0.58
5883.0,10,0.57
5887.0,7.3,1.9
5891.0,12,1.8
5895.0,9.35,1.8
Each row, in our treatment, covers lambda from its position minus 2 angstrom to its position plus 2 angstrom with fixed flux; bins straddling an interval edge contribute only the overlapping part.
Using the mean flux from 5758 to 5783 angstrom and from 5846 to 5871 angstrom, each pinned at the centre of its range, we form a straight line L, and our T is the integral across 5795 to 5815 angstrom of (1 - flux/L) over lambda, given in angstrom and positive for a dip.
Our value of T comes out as 2.2 angstrom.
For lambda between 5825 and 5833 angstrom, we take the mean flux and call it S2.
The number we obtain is 9.17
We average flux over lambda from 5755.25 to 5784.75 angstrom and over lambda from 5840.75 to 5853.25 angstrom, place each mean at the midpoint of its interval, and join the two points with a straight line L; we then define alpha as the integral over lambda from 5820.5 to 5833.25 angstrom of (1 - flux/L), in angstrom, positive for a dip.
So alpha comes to 1.8 angstrom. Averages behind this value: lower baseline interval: 10.3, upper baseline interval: 9.92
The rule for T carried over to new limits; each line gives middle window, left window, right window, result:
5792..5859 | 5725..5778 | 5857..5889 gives 4.0 angstrom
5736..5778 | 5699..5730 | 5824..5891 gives -1.9 angstrom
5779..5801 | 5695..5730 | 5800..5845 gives 0.2 angstrom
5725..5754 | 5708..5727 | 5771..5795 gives -0.8 angstrom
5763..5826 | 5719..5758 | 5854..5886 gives 3.1 angstrom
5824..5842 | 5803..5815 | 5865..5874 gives 1.2 angstrom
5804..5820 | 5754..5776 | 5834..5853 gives 0.5 angstrom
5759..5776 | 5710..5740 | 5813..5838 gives -1.5 angstrom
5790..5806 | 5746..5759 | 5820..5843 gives 1.8 angstrom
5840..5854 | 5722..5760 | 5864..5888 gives -0.1 angstrom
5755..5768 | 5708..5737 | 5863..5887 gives -0.6 angstrom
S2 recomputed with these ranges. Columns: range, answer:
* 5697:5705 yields 9.14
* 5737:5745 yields 10.5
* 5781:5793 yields 9.52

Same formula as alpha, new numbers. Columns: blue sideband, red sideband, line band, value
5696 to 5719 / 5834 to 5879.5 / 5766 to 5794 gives -0.6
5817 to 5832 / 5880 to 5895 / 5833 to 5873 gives -3.5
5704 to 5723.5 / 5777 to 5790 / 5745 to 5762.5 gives 0.2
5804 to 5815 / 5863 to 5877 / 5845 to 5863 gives 1.1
